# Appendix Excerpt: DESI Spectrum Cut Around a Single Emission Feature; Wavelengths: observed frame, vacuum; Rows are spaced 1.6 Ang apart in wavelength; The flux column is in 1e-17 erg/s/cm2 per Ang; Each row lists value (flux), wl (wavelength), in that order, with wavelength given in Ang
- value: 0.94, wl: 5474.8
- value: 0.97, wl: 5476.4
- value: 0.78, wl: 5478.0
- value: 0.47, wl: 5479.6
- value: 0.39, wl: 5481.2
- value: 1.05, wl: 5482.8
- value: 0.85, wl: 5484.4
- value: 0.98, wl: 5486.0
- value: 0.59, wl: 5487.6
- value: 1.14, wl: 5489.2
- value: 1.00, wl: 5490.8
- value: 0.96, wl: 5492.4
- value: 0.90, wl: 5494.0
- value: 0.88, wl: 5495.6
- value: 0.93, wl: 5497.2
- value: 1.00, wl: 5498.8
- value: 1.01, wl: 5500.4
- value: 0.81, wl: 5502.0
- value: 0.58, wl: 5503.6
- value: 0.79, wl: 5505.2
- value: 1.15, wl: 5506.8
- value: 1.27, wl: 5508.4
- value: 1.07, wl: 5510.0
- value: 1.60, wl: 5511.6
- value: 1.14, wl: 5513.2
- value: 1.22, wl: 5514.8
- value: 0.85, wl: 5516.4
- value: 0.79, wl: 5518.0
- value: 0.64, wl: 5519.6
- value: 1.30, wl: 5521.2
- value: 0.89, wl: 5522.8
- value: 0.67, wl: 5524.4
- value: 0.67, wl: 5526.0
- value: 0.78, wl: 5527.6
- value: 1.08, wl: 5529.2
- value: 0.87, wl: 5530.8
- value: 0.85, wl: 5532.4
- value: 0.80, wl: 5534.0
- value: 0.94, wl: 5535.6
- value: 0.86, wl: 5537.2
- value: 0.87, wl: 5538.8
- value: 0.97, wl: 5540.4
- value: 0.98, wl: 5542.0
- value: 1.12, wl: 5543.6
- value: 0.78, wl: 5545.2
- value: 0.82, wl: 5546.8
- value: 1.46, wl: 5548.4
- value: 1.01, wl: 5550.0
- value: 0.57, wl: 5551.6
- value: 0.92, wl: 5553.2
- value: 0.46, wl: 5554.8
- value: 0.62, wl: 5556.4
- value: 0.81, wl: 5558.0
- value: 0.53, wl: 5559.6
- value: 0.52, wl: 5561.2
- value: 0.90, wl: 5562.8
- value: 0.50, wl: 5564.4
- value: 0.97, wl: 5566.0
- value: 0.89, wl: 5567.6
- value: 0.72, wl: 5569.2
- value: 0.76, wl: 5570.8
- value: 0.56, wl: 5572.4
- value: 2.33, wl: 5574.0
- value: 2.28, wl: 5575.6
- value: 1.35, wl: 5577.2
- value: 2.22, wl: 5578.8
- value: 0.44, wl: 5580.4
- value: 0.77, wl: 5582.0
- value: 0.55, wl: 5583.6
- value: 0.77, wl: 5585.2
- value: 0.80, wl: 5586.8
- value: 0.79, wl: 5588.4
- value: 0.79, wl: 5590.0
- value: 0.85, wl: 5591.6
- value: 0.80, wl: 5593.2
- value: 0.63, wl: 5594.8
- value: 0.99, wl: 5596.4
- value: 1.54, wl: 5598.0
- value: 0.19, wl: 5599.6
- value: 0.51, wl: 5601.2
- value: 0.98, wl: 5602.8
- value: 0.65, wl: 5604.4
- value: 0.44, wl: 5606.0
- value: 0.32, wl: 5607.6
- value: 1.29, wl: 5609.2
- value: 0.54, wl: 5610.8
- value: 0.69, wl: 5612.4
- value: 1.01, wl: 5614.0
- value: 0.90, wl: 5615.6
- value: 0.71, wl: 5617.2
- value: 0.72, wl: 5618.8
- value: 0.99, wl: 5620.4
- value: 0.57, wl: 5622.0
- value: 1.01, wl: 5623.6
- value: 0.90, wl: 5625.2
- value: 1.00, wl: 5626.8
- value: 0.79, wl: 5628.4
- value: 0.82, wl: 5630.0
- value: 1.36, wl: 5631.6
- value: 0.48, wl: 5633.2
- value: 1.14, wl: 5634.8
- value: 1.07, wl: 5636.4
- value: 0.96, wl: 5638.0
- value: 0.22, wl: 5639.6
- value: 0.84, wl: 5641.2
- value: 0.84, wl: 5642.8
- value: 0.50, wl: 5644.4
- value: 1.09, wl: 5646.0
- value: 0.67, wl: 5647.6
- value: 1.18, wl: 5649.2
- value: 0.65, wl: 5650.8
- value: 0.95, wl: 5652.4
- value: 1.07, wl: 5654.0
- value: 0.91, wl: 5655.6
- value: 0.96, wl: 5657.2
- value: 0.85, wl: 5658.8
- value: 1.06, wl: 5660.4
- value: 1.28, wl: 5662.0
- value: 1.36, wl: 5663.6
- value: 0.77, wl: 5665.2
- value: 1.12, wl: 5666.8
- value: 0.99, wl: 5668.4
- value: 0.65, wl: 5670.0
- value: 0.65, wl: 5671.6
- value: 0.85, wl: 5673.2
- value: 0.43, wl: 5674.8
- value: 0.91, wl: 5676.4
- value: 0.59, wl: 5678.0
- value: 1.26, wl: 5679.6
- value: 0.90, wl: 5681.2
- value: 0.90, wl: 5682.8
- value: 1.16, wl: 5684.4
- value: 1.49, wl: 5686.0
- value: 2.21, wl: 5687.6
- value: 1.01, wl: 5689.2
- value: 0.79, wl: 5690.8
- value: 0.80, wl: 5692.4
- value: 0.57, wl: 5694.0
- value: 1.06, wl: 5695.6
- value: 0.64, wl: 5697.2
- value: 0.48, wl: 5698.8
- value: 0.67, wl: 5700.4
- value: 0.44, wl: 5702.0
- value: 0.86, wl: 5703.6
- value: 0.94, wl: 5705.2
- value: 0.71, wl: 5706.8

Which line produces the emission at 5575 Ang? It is H-beta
